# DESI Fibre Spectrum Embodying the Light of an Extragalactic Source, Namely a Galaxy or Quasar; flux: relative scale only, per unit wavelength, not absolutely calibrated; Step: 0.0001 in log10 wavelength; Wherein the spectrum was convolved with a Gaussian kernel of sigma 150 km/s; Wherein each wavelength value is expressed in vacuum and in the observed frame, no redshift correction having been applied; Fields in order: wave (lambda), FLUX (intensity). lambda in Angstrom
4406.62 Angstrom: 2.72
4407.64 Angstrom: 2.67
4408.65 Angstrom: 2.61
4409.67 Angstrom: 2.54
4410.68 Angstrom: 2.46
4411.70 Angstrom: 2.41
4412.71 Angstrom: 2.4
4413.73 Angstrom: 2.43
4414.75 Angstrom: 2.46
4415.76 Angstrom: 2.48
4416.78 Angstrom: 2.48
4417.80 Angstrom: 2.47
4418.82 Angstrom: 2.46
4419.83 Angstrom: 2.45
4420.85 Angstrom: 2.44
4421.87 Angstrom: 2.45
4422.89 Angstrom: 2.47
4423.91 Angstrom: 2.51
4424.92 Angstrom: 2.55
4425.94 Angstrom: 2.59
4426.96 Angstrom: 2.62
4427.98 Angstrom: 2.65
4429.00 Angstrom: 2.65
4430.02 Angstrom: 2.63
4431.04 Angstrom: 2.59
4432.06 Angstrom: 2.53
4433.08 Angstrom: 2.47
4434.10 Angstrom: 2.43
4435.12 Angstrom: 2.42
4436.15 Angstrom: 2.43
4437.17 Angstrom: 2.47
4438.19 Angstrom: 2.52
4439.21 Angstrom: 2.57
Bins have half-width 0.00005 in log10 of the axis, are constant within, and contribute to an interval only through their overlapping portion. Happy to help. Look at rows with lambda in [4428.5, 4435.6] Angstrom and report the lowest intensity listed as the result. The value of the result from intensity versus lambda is 2.42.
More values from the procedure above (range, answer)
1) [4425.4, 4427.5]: 2.59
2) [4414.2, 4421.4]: 2.44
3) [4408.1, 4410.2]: 2.54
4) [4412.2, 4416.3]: 2.4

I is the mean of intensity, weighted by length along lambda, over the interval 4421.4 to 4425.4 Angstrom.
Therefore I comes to 2.5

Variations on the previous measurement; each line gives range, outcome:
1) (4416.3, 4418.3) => 2.47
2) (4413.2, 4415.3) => 2.44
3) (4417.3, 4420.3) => 2.46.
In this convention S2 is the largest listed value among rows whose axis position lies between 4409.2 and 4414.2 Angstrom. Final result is 2.54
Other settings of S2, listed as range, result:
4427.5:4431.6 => 2.65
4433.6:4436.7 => 2.43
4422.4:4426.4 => 2.59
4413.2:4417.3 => 2.48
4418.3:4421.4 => 2.46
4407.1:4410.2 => 2.67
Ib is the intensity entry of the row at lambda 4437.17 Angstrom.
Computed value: 2.47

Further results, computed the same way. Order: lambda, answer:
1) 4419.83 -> 2.45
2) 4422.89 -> 2.47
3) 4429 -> 2.65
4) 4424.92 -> 2.55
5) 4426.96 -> 2.62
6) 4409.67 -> 2.54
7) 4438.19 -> 2.52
